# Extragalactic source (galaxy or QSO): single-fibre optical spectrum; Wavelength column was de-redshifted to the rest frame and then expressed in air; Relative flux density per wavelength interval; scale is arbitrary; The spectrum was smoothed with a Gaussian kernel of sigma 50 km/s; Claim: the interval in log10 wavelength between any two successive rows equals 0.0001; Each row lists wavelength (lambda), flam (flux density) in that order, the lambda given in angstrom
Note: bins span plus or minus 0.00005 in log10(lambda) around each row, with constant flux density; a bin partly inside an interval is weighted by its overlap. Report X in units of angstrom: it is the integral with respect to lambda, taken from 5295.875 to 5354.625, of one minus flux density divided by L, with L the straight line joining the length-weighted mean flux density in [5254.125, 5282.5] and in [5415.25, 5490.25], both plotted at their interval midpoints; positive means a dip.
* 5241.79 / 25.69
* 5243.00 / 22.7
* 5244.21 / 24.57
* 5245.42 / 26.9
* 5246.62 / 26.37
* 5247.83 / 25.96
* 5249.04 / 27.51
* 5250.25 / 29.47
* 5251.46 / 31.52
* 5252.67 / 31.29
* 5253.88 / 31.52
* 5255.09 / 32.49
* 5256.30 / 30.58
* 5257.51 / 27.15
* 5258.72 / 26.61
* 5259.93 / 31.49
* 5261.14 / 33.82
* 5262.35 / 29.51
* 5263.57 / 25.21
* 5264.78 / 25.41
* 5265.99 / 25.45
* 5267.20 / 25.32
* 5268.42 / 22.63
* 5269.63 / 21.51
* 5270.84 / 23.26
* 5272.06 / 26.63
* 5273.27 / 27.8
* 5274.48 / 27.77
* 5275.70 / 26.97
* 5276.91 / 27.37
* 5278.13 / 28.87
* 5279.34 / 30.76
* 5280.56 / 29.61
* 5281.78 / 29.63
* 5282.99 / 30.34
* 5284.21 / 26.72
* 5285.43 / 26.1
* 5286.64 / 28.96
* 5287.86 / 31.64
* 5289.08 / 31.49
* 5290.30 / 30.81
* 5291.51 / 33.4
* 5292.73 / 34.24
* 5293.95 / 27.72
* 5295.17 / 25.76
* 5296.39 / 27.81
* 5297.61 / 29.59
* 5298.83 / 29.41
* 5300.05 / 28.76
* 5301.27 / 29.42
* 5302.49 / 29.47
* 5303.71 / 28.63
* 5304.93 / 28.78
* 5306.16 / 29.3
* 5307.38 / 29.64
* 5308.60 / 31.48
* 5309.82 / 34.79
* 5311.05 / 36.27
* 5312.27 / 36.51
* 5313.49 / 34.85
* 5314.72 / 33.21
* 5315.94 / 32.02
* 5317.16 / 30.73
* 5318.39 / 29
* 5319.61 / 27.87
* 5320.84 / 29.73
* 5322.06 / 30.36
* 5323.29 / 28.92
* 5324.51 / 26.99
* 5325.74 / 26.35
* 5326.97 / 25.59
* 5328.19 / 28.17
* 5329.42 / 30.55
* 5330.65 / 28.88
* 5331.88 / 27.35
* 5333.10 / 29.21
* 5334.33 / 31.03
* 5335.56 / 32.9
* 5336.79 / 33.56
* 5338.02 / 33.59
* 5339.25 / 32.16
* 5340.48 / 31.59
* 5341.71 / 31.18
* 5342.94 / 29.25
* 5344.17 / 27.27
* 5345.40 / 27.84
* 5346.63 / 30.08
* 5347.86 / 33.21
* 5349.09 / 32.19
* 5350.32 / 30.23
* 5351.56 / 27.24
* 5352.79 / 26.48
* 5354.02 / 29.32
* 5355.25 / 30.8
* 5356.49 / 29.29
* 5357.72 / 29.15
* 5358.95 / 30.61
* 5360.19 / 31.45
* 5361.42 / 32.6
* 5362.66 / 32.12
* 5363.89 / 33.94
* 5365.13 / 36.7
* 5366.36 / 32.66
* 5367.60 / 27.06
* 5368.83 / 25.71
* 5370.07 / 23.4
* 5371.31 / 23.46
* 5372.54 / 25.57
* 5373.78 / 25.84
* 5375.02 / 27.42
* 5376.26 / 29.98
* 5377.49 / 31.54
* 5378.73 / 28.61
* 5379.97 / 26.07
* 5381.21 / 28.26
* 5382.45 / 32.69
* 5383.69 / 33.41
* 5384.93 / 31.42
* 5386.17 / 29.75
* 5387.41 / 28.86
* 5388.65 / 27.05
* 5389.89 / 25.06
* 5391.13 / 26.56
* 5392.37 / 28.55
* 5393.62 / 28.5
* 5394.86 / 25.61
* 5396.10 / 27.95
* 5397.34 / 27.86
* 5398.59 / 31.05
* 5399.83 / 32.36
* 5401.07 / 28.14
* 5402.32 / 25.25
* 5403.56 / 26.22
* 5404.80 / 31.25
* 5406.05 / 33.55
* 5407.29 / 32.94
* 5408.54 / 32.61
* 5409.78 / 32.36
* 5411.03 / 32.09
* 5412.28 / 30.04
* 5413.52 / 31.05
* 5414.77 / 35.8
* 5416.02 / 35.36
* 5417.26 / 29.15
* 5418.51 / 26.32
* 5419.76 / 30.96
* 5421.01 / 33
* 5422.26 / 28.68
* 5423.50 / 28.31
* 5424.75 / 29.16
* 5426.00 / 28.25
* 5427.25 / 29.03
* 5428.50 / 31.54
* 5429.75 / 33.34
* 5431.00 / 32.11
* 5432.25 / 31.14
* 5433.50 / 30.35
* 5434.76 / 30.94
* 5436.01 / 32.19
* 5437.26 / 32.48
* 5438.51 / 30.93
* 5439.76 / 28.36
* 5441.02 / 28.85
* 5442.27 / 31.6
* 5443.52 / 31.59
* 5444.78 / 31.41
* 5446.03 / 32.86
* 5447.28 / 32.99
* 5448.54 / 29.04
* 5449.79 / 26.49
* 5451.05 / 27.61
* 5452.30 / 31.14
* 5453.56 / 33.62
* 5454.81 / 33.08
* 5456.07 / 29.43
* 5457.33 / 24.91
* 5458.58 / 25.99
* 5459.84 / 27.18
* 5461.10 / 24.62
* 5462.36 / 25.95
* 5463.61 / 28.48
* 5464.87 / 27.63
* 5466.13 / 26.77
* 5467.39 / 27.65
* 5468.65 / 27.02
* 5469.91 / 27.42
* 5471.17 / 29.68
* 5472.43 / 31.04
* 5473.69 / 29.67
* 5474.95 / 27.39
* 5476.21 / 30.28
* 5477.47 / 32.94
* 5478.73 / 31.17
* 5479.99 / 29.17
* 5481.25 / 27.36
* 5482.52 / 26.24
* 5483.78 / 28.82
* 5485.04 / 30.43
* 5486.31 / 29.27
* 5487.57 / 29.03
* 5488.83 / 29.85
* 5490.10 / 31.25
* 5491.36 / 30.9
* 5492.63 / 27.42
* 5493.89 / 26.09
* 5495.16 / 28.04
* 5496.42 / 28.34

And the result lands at -3.9 angstrom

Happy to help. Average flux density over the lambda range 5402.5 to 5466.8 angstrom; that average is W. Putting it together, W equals 30.2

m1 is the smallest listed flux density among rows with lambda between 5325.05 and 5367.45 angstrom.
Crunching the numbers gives 25.59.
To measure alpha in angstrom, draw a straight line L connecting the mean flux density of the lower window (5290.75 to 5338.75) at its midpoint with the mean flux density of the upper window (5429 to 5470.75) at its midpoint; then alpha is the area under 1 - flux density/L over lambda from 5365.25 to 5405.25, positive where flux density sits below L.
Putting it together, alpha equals 2.14 angstrom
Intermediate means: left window 30.3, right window 29.6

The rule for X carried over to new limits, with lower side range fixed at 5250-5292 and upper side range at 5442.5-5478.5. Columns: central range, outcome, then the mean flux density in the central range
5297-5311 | -0.8 angstrom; 30.2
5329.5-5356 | -1.4 angstrom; 30.3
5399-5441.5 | -2.5 angstrom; 30.7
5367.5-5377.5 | 0.9 angstrom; 26.4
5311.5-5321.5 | -1.1 angstrom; 31.8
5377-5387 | -0.4 angstrom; 30.2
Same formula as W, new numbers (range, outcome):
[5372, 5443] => 29.9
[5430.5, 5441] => 30.9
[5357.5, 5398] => 28.9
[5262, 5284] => 26.9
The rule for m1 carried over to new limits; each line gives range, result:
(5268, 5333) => 21.51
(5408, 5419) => 26.32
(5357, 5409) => 23.4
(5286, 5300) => 25.76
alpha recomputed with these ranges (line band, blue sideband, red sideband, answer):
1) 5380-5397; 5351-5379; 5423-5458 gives 0.54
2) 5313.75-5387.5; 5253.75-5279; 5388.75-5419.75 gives -2.19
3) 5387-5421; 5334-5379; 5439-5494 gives -0.25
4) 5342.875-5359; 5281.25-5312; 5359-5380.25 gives -0.04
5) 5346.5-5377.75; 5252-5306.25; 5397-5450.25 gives 0.31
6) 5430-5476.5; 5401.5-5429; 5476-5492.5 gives 0.92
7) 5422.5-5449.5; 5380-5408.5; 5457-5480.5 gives -1.95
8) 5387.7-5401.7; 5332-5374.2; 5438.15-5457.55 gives 0.95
